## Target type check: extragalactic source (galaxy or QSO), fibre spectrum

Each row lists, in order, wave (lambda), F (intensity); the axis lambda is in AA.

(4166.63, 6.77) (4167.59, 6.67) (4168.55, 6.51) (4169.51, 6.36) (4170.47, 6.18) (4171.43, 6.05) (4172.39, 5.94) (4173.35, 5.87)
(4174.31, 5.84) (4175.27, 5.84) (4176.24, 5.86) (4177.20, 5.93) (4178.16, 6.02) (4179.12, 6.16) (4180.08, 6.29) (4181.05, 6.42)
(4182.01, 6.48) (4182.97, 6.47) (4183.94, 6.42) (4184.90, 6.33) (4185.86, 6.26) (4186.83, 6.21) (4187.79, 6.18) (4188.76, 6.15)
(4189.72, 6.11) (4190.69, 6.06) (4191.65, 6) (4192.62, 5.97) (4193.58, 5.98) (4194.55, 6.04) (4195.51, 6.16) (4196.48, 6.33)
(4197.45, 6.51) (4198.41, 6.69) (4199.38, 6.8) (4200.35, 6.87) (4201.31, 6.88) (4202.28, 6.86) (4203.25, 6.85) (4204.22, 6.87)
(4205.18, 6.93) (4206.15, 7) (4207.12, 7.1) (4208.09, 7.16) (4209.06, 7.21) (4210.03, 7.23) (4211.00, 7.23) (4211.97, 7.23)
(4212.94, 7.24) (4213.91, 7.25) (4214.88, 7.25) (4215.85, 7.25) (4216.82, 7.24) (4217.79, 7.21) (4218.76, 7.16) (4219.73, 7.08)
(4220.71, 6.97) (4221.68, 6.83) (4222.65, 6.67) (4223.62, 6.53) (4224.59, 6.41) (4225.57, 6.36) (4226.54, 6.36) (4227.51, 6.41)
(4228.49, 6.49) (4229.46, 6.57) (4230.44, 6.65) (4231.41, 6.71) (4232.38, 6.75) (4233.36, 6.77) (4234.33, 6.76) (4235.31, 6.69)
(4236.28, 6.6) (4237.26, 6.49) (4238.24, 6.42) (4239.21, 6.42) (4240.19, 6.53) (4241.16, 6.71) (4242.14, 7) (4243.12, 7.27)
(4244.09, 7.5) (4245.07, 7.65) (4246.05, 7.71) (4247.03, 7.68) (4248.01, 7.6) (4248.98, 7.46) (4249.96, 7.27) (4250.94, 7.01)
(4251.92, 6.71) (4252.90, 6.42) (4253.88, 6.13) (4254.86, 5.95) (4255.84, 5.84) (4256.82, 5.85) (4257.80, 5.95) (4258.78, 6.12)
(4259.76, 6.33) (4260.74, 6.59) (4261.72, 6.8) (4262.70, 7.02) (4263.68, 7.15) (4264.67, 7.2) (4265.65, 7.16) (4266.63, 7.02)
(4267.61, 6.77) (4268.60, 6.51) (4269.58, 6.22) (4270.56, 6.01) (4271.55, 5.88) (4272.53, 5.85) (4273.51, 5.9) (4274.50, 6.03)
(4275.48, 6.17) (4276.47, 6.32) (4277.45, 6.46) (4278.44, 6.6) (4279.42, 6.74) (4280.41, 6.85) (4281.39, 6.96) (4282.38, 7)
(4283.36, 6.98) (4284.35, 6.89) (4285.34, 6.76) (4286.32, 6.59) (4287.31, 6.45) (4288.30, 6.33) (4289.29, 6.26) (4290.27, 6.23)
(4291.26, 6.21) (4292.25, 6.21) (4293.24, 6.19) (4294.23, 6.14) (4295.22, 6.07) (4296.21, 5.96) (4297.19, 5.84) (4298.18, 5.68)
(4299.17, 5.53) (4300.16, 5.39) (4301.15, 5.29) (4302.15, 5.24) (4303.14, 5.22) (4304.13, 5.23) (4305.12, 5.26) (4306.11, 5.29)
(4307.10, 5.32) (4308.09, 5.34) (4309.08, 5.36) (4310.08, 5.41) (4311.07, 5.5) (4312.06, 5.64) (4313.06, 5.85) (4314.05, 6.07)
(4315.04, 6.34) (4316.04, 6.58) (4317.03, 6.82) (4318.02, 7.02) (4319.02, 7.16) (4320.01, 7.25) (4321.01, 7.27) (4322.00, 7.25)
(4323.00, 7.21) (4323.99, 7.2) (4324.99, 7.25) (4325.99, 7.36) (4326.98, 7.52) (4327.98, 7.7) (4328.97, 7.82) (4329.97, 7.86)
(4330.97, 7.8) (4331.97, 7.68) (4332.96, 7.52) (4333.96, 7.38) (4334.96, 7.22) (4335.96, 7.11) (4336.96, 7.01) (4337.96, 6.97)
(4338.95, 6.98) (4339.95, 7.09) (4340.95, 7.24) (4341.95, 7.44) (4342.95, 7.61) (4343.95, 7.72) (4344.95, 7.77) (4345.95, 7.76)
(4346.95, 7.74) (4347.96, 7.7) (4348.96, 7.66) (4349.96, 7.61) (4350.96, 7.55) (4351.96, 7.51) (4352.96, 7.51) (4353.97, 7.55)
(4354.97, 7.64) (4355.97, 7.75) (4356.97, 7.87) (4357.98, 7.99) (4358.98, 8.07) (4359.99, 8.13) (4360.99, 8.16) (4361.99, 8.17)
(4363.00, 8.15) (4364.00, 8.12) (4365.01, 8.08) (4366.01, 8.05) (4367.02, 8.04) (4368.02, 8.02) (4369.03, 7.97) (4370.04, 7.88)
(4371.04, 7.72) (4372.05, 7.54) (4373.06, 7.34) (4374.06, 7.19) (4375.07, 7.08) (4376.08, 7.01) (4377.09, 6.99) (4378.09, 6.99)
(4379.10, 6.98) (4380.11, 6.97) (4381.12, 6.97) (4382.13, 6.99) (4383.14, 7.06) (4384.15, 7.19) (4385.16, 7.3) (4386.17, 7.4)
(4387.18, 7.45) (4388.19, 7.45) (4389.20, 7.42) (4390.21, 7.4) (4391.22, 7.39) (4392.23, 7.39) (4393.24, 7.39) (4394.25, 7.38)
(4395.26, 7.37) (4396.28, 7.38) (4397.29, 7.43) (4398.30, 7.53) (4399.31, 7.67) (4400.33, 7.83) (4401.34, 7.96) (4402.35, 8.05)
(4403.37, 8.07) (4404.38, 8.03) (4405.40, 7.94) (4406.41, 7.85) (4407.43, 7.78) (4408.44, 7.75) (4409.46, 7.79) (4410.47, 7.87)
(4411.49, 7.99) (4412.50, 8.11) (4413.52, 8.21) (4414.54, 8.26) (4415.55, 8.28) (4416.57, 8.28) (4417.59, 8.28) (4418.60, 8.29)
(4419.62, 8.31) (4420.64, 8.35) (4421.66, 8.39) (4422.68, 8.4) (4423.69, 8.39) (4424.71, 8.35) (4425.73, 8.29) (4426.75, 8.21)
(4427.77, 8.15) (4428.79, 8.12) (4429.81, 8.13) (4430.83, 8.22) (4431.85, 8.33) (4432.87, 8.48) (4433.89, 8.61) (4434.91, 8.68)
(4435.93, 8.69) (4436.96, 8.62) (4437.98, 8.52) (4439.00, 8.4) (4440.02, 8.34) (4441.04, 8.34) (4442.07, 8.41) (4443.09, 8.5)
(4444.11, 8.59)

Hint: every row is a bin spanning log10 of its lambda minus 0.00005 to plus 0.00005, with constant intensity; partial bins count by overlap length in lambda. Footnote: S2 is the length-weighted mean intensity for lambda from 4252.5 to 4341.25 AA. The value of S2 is 6.48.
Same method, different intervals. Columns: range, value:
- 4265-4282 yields 6.45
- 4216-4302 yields 6.56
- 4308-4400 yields 7.33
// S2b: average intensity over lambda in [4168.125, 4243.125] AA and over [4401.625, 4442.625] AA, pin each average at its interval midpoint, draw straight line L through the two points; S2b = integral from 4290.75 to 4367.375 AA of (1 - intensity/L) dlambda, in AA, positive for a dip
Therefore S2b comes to 6.1 AA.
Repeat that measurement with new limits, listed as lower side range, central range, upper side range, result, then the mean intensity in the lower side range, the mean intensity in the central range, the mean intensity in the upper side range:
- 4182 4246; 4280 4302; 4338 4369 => 3.14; 6.72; 6.24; 7.75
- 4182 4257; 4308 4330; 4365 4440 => 1.81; 6.73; 6.73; 7.84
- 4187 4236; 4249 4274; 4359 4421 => 1.81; 6.72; 6.48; 7.7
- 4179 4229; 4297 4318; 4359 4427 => 4.64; 6.66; 5.66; 7.75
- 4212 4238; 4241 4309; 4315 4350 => 6.42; 6.8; 6.39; 7.36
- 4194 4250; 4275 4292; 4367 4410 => 1.29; 6.89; 6.57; 7.49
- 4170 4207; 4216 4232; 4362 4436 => -0.41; 6.32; 6.74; 7.81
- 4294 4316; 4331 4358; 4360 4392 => -3.40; 5.6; 7.5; 7.51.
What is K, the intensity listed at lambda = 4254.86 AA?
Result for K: 5.95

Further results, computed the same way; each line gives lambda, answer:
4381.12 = 6.97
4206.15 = 7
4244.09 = 7.5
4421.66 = 8.39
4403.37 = 8.07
